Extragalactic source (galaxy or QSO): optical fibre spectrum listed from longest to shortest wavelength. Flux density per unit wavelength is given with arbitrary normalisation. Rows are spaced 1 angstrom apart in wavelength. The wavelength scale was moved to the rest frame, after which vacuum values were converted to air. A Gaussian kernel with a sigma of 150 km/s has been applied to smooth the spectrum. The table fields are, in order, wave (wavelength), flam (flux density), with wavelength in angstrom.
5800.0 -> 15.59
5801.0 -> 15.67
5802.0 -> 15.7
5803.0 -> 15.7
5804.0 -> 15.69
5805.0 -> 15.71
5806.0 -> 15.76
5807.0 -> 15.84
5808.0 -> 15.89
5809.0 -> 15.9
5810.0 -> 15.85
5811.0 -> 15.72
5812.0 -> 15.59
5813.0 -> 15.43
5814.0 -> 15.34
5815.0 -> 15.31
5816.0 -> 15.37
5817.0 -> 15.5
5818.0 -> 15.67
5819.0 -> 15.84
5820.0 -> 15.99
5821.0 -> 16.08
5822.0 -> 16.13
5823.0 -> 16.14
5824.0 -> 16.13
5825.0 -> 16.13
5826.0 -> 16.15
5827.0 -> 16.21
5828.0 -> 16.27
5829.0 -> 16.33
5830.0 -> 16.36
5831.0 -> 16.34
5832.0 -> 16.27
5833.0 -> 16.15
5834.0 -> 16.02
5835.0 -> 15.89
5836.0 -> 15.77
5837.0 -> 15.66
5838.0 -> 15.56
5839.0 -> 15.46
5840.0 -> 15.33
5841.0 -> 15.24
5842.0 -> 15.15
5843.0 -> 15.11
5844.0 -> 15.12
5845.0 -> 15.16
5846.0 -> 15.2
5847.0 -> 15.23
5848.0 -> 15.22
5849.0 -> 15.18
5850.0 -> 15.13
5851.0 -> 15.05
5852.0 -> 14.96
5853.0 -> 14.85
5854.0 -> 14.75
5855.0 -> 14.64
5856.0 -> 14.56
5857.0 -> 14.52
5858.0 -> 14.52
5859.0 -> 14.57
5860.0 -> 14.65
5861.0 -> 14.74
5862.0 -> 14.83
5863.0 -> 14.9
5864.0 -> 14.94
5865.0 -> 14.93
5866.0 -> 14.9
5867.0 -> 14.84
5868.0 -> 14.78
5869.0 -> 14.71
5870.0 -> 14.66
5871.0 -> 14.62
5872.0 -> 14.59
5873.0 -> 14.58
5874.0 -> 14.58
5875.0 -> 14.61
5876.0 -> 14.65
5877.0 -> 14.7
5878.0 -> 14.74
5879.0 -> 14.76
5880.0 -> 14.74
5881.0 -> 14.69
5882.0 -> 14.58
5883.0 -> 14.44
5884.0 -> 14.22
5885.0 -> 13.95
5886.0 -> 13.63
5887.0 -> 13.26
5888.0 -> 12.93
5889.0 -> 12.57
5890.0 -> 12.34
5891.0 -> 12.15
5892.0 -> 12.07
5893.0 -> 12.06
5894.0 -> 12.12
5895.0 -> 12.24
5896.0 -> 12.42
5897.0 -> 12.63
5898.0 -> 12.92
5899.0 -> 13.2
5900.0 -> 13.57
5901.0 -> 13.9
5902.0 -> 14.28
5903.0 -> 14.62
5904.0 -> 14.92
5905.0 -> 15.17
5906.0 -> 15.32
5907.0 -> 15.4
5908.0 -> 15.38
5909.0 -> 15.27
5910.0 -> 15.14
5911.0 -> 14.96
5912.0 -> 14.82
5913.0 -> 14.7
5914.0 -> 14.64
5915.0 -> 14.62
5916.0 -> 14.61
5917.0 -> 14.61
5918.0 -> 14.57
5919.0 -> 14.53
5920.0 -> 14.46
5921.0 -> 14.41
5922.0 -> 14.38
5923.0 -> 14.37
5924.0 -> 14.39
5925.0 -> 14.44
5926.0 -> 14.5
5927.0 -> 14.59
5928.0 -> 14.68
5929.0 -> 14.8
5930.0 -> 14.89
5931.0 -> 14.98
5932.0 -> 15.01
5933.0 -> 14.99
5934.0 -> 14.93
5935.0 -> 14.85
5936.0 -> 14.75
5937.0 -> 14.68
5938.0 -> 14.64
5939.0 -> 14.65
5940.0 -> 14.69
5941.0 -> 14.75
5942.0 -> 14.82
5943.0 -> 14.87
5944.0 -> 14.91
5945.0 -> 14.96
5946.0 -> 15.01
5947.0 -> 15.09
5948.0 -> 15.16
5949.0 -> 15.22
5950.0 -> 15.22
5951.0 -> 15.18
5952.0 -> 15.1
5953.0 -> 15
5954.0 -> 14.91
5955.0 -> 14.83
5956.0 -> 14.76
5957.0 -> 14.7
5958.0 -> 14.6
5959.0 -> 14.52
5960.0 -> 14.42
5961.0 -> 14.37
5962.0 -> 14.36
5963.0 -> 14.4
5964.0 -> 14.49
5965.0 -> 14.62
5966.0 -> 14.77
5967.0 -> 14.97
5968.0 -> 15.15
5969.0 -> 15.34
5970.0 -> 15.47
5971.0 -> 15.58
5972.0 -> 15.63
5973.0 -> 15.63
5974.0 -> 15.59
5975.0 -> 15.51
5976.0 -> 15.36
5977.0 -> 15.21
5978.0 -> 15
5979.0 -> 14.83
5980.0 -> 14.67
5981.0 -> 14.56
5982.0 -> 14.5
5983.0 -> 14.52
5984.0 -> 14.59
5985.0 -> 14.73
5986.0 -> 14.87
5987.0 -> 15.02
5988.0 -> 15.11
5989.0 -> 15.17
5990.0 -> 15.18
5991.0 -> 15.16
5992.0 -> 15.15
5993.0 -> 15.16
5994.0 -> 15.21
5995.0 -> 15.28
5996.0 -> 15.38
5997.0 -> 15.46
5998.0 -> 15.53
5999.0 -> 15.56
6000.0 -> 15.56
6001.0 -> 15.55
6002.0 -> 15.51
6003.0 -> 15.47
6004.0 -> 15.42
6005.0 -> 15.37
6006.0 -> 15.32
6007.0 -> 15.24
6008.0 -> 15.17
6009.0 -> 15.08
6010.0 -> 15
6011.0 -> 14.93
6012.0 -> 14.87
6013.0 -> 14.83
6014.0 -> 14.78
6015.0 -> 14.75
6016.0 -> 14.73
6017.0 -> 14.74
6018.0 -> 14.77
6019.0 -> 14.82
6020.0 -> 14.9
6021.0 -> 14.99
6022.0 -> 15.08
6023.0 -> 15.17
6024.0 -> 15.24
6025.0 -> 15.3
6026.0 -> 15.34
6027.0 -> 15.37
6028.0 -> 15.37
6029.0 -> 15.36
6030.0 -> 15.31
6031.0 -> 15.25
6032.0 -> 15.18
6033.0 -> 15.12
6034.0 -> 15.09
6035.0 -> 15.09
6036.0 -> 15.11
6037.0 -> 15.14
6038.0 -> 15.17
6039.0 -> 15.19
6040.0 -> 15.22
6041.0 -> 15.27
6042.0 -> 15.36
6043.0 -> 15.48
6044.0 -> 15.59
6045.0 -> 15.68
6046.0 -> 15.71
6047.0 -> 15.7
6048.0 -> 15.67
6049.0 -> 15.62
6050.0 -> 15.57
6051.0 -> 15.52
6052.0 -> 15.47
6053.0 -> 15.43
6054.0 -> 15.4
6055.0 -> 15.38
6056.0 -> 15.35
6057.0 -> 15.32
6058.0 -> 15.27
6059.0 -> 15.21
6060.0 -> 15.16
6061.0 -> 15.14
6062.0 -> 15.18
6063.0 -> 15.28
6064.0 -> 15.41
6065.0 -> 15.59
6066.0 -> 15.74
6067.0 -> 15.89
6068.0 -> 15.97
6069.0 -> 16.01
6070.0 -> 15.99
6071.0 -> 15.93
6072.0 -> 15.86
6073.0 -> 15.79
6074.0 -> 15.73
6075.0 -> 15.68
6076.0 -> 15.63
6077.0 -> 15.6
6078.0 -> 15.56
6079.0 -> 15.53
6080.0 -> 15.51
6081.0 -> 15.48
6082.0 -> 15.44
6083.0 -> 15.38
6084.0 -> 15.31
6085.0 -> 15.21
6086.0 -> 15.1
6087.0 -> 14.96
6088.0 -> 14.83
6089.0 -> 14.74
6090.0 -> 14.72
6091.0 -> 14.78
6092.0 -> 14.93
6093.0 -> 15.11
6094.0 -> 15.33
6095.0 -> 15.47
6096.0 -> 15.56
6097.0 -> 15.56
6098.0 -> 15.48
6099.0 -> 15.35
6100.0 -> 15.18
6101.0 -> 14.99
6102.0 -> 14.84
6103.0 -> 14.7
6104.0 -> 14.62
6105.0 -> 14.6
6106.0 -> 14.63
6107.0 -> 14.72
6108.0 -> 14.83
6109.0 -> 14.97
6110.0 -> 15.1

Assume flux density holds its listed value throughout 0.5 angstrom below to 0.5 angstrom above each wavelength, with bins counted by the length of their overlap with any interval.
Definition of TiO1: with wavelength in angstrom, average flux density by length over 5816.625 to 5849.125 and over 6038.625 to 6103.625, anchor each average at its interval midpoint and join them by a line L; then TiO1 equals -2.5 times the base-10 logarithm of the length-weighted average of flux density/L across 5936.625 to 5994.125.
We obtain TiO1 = 0.044 mag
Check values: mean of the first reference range 15.8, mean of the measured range 14.9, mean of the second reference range 15.4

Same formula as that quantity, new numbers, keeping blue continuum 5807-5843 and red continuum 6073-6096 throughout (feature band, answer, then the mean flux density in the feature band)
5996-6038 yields 0.02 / 15.2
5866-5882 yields 0.07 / 14.7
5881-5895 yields 0.19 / 13.1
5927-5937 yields 0.05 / 14.9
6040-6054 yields -0.01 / 15.5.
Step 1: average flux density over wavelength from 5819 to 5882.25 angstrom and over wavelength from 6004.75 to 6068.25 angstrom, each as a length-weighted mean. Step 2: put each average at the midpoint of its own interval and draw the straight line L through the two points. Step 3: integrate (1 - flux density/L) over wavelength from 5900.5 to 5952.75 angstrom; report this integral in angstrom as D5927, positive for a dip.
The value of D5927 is 1.5 angstrom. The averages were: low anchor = 15.2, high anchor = 15.3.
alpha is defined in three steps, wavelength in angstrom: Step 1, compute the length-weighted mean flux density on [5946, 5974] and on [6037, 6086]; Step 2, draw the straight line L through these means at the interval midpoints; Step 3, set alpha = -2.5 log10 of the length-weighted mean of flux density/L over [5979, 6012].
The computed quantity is 0.00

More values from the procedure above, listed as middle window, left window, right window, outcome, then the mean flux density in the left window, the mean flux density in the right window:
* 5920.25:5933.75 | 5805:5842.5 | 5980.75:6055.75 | 0.06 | 15.8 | 15.2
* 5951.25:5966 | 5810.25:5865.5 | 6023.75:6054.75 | 0.05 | 15.4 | 15.4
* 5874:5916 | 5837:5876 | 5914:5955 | 0.06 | 14.9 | 14.8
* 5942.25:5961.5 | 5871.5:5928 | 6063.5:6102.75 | -0.03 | 14.1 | 15.4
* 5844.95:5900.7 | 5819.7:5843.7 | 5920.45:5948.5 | 0.09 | 15.9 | 14.8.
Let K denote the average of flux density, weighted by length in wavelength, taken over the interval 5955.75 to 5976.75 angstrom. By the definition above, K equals 15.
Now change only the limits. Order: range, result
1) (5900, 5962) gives 14.8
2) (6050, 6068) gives 15.4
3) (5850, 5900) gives 14.1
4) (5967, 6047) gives 15.2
